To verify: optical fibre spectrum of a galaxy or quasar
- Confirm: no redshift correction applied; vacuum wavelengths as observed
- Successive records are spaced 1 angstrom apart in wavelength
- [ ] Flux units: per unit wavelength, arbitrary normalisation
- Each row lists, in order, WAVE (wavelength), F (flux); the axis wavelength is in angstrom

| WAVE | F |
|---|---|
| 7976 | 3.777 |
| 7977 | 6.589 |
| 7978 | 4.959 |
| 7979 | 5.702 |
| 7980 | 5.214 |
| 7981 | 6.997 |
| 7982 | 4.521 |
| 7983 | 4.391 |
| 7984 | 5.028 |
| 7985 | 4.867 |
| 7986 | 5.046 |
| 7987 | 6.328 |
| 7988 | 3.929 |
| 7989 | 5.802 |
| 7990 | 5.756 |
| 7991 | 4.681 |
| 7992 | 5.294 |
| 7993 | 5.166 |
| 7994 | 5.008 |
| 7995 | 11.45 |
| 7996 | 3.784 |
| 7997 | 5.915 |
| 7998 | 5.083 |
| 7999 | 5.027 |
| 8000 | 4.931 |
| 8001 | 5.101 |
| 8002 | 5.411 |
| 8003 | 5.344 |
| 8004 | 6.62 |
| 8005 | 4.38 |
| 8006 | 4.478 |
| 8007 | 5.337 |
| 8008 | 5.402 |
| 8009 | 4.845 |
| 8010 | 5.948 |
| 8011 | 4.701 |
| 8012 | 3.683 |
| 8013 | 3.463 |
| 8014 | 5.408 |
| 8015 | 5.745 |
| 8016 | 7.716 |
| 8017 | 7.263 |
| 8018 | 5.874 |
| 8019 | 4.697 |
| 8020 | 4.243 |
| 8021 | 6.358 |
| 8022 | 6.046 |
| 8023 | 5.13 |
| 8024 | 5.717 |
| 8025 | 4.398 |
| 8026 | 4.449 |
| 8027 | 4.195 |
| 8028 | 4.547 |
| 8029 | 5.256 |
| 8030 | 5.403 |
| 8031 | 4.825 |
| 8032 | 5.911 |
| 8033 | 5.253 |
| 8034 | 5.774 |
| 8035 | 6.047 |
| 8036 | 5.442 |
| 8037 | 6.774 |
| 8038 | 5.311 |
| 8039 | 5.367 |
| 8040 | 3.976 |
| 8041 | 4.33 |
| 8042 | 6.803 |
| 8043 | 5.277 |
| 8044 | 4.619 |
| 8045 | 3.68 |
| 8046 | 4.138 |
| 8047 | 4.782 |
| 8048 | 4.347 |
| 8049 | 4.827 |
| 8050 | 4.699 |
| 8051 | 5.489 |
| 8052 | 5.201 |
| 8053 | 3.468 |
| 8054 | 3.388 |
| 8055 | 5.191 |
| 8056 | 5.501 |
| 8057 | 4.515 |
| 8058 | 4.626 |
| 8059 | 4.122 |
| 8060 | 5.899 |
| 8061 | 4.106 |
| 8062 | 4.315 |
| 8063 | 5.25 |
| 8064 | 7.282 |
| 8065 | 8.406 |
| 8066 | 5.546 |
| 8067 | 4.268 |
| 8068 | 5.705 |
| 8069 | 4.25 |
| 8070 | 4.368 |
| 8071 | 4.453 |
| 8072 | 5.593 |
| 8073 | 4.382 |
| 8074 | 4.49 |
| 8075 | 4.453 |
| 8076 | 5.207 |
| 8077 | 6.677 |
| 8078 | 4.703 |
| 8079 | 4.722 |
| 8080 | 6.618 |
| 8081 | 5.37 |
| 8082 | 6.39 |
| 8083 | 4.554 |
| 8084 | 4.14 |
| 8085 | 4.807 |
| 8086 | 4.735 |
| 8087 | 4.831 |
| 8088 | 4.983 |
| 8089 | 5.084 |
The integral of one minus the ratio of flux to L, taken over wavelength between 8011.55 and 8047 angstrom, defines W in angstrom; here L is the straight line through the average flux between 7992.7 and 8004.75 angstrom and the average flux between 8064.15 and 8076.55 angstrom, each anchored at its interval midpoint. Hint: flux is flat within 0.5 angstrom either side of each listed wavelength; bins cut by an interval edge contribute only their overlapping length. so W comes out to 1.64 angstrom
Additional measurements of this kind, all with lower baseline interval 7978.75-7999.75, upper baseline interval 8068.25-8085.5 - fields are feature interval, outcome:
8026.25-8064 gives 1.59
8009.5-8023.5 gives -0.32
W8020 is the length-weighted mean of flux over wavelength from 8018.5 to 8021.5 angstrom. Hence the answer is 5.1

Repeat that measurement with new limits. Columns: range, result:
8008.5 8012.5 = 4.79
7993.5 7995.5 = 8.23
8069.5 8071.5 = 4.41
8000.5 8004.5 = 5.62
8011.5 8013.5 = 3.57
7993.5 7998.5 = 6.25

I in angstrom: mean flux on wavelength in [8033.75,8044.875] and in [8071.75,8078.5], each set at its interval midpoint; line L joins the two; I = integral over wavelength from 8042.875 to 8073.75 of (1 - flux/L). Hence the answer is 1.8 angstrom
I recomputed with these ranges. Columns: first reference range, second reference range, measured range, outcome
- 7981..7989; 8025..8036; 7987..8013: -1.1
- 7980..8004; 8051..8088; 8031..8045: -0.4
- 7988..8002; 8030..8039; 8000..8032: 2.1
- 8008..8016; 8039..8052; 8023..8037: -0.9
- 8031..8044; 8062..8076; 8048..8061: 1.5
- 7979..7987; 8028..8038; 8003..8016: 0.7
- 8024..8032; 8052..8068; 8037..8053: 0.3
